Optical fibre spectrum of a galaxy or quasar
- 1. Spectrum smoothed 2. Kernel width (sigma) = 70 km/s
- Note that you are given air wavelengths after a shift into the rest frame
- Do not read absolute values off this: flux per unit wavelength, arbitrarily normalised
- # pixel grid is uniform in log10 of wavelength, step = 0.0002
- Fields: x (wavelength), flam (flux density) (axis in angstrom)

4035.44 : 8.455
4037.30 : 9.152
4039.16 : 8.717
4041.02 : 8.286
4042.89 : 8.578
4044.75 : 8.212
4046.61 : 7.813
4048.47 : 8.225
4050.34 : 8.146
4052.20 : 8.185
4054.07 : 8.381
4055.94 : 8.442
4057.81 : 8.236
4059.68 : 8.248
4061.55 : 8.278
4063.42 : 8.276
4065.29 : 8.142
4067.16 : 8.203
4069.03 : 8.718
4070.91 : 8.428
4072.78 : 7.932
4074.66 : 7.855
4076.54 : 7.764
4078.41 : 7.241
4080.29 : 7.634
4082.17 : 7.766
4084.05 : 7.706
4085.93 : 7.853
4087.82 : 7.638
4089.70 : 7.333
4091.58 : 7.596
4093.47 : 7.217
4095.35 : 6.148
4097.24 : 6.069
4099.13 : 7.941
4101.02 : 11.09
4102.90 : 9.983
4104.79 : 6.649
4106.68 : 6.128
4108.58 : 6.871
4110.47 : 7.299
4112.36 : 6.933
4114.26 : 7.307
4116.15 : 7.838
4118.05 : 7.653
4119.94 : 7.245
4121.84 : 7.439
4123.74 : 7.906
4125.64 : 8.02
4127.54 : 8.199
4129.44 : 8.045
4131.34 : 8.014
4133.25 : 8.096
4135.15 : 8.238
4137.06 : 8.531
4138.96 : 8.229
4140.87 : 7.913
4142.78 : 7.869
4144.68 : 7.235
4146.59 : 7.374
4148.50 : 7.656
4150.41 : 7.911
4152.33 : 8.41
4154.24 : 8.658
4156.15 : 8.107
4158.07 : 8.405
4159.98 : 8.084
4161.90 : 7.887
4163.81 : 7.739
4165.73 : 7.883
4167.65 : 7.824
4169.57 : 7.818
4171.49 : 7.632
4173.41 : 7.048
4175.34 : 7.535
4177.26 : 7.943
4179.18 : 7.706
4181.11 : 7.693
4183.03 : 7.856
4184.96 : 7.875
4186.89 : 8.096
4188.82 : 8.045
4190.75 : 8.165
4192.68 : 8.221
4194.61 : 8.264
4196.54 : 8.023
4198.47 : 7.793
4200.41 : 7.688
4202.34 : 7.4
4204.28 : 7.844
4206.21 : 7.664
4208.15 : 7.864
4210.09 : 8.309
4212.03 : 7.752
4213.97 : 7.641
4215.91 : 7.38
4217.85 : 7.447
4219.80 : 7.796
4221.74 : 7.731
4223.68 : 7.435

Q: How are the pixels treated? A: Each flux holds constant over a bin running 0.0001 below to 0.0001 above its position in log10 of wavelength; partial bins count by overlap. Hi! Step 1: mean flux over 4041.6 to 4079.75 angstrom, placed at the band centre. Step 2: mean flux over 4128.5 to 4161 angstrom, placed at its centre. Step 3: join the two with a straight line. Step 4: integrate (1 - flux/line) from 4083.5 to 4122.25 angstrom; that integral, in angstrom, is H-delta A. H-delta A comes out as 2.8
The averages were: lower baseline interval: 8.16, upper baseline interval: 8.04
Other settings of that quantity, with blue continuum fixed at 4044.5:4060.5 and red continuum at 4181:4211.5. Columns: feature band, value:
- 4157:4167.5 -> 0.0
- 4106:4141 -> 1.7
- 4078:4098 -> 2.1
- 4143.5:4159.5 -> 0.1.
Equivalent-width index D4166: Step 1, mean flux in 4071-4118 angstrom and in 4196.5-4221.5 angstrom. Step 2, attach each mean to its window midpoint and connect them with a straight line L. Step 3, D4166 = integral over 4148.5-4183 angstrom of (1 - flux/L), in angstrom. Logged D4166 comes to -1.0 angstrom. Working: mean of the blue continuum 7.59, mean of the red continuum 7.73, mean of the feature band 7.89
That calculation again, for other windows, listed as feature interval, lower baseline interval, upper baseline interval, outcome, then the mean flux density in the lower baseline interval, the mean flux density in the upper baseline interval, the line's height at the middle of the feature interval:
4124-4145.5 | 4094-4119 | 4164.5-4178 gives -1.3 angstrom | 7.53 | 7.66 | 7.59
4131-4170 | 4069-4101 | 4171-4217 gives -1.3 angstrom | 7.64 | 7.81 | 7.74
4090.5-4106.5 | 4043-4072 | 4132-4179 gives 0.7 angstrom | 8.27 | 7.91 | 8.12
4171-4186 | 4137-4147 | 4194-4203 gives 0.3 angstrom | 7.83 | 7.83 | 7.83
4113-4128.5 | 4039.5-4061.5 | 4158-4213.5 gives 0.7 angstrom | 8.26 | 7.85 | 8.05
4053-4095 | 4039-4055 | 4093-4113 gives -0.1 angstrom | 8.26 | 7.5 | 7.89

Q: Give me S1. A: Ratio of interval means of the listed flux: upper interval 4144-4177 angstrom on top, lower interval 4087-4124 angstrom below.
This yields 1.04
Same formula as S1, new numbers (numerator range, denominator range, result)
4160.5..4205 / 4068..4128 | 1.02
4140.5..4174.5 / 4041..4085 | 0.97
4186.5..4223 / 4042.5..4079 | 0.96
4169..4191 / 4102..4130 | 1.03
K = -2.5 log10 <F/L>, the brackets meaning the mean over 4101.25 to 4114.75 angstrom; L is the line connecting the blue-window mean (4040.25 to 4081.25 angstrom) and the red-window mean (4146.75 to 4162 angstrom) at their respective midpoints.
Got 0.09 mag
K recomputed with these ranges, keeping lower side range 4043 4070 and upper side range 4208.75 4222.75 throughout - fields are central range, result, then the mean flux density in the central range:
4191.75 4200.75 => -0.03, 8.02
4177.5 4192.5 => -0.01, 7.94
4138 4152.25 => 0.02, 7.78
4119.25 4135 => 0.02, 7.9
